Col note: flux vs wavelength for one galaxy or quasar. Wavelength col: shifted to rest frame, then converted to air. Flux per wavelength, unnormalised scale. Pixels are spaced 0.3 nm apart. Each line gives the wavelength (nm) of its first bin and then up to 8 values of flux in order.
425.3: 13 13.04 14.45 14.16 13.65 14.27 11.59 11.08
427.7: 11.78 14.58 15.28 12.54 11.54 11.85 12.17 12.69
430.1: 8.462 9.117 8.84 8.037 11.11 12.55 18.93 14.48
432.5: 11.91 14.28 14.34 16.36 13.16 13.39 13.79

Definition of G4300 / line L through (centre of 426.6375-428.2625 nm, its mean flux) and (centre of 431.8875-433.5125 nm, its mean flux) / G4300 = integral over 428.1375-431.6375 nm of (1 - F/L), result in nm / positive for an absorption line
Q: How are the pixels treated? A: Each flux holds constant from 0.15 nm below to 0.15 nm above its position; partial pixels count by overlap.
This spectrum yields 0.64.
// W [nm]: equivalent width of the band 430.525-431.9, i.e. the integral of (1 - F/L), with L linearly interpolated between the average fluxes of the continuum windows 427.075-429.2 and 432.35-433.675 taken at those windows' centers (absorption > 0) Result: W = 0.26 nm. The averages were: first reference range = 12.6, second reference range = 14.1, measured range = 11.1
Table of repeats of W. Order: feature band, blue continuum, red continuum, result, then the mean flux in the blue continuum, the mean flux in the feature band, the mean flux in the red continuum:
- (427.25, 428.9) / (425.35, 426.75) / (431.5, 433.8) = 0.13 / 13.8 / 12.9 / 14.6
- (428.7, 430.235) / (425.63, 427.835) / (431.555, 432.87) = 0.26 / 13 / 11.4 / 14.6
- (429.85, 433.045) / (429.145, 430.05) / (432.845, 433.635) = 0.39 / 11.9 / 11.9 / 15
